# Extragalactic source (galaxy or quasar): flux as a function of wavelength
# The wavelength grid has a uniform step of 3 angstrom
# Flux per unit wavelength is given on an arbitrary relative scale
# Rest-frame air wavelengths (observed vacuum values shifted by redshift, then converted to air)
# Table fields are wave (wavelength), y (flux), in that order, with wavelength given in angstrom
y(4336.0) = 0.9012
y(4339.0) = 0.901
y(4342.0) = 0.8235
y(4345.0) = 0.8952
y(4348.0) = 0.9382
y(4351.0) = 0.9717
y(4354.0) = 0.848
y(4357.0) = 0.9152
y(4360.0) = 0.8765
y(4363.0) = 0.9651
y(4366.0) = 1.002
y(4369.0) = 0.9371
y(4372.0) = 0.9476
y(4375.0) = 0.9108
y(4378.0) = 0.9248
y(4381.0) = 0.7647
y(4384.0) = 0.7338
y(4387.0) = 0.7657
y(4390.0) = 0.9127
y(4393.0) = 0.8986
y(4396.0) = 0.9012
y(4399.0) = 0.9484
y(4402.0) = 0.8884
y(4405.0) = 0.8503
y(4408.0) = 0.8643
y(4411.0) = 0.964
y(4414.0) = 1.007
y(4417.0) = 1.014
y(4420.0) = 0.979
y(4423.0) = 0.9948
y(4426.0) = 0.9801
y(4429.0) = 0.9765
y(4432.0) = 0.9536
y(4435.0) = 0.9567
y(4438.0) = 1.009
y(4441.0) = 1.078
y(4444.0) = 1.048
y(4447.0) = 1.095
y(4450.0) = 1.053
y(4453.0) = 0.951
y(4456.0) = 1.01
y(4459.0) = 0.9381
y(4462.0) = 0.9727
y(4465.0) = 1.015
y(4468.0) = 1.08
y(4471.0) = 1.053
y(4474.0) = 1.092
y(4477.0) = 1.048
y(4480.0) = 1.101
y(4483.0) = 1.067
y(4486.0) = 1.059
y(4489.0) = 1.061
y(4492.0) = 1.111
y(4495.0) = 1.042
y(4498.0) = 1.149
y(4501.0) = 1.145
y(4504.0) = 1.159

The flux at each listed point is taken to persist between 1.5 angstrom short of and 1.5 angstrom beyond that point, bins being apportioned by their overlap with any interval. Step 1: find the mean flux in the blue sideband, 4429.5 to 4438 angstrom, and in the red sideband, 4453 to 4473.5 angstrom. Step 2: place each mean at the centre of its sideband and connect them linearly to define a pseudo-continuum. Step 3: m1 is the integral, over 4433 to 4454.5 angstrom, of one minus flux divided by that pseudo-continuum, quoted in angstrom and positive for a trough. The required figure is -1.0 angstrom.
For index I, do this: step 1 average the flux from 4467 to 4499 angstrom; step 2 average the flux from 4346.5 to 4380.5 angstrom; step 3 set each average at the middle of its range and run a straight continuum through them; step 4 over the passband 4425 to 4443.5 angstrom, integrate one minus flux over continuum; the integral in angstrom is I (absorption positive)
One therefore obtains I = 0.4 angstrom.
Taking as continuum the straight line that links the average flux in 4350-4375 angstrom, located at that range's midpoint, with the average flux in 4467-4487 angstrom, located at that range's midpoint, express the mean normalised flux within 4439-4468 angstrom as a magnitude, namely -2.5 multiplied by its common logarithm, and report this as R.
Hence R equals 0.023 mag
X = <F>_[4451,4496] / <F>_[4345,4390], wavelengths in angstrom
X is 1.16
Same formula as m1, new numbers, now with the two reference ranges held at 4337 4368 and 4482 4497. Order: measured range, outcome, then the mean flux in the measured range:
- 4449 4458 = 0.3 angstrom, 0.998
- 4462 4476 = 0.0 angstrom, 1.05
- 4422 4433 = 0.3 angstrom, 0.976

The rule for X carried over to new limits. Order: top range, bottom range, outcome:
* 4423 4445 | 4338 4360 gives 1.11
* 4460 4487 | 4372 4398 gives 1.22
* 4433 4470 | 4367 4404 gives 1.16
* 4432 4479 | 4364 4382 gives 1.11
